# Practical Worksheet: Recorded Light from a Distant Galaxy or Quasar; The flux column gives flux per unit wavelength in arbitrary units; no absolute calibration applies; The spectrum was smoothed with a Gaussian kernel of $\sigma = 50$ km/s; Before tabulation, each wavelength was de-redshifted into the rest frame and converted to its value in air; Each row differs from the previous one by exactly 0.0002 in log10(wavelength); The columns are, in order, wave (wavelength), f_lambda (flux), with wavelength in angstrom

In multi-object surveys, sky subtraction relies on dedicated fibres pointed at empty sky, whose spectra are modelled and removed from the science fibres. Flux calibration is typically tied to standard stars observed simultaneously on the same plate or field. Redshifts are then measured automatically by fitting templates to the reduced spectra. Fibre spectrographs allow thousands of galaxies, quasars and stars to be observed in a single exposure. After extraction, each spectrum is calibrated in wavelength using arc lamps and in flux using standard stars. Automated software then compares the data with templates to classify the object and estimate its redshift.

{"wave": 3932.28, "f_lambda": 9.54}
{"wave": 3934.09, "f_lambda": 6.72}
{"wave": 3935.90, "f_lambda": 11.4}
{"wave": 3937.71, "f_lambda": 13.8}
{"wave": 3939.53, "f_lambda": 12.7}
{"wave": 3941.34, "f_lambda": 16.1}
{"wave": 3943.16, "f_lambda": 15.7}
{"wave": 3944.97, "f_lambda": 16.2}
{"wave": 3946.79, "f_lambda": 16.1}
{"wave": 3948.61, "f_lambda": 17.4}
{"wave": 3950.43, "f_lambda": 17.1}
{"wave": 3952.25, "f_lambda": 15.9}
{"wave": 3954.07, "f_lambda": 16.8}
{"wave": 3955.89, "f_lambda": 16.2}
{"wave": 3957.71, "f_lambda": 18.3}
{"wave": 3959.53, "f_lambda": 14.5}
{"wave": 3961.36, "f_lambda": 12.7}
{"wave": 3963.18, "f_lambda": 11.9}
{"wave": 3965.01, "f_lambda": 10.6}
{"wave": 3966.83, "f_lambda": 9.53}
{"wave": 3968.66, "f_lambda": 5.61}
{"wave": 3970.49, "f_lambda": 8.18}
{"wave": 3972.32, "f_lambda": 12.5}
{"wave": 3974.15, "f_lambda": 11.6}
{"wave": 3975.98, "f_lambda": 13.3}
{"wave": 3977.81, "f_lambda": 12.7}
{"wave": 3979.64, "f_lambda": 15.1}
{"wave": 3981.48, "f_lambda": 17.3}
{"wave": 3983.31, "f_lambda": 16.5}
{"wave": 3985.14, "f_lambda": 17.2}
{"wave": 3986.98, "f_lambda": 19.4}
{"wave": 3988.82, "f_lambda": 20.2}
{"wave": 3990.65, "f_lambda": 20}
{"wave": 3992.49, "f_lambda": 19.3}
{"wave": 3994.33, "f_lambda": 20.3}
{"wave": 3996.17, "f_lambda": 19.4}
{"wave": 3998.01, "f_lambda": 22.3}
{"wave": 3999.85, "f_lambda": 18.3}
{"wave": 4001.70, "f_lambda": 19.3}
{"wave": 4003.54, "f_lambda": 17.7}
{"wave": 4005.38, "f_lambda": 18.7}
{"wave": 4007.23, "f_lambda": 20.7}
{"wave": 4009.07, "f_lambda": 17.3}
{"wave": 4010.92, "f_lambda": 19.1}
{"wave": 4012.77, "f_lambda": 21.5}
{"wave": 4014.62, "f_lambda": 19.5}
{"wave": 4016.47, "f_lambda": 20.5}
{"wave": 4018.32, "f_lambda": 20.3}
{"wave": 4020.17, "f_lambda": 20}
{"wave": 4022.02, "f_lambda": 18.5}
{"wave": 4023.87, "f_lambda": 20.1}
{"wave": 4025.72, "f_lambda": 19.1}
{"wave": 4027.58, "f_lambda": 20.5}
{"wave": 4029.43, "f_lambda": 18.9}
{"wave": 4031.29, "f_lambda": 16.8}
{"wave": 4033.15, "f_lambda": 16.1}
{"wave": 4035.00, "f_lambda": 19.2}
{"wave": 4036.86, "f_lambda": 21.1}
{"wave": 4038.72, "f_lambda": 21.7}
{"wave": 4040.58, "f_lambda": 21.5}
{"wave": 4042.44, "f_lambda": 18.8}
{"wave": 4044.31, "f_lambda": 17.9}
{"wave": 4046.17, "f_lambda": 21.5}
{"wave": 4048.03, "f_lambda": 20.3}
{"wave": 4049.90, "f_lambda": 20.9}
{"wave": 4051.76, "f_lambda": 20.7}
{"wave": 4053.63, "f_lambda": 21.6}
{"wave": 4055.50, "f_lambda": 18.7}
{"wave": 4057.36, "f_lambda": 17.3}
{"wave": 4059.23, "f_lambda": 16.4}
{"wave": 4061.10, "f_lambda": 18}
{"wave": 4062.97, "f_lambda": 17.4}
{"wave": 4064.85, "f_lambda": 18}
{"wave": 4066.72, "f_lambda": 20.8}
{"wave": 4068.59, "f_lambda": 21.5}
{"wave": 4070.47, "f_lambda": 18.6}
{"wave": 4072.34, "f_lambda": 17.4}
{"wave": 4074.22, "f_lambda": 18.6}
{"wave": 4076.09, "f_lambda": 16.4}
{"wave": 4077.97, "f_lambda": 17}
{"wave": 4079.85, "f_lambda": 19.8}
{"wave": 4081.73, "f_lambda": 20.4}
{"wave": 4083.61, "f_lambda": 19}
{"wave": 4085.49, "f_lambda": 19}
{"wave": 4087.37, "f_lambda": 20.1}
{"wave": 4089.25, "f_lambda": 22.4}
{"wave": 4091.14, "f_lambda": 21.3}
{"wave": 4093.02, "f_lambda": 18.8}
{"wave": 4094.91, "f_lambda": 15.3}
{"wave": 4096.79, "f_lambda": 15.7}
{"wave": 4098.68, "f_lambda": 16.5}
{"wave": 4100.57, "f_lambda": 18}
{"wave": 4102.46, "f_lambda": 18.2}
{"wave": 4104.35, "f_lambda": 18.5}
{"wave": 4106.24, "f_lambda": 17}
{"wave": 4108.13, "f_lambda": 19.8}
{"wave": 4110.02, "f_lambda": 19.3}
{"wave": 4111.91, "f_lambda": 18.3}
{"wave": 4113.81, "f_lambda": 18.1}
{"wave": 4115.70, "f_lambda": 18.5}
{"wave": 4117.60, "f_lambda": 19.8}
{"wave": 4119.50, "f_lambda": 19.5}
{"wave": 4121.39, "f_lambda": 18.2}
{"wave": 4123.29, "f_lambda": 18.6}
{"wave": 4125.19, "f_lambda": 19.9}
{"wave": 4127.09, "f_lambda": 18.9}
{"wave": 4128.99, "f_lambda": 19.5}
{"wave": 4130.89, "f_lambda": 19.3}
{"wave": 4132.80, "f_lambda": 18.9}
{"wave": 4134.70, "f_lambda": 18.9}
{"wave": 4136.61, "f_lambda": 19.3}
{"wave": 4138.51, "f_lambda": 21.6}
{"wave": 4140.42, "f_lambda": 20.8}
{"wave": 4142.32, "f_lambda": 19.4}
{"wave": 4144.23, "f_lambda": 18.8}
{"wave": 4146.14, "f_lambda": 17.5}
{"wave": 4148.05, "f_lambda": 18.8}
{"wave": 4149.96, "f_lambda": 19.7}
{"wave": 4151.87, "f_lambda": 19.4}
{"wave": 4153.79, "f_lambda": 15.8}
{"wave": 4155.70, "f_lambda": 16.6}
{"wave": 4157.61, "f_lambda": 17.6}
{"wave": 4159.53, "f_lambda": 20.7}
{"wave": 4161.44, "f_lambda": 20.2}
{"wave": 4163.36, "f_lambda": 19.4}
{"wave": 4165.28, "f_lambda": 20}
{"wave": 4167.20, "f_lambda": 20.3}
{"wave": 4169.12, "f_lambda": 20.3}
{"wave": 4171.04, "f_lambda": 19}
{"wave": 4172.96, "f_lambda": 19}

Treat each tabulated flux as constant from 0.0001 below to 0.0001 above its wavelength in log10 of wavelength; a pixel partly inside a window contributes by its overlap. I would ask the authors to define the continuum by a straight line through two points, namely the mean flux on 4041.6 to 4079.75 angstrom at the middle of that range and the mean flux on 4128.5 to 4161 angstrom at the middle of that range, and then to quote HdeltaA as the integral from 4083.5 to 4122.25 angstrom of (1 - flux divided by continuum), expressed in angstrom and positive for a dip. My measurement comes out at 0.7 angstrom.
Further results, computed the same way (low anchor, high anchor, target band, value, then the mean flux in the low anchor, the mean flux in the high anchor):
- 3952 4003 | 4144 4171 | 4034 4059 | -4.6 angstrom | 15.6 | 18.9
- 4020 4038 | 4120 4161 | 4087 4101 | 0.4 angstrom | 19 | 19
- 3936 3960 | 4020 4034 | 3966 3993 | 4.0 angstrom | 15.8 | 18.7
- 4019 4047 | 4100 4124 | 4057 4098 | 0.8 angstrom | 19.4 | 18.6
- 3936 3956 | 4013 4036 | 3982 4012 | -1.9 angstrom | 15.6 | 19.2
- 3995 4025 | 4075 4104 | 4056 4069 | 0.4 angstrom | 19.6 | 18.5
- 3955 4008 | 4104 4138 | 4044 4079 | -2.6 angstrom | 15.8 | 19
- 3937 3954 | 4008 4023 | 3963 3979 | 6.1 angstrom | 15.7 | 19.6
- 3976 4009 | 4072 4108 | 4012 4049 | -2.6 angstrom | 18.3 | 18.4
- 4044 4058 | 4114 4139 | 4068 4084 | 0.9 angstrom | 20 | 19.2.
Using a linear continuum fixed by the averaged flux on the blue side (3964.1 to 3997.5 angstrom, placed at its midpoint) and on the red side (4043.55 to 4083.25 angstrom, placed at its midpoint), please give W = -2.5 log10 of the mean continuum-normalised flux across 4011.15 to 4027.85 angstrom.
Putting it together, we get -0.18 mag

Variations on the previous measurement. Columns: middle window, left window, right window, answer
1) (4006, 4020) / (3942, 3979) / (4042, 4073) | -0.19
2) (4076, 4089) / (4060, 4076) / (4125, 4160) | -0.03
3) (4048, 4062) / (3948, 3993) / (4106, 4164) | -0.14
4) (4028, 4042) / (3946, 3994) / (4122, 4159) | -0.18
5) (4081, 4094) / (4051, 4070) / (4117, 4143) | -0.05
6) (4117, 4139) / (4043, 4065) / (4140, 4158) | -0.04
